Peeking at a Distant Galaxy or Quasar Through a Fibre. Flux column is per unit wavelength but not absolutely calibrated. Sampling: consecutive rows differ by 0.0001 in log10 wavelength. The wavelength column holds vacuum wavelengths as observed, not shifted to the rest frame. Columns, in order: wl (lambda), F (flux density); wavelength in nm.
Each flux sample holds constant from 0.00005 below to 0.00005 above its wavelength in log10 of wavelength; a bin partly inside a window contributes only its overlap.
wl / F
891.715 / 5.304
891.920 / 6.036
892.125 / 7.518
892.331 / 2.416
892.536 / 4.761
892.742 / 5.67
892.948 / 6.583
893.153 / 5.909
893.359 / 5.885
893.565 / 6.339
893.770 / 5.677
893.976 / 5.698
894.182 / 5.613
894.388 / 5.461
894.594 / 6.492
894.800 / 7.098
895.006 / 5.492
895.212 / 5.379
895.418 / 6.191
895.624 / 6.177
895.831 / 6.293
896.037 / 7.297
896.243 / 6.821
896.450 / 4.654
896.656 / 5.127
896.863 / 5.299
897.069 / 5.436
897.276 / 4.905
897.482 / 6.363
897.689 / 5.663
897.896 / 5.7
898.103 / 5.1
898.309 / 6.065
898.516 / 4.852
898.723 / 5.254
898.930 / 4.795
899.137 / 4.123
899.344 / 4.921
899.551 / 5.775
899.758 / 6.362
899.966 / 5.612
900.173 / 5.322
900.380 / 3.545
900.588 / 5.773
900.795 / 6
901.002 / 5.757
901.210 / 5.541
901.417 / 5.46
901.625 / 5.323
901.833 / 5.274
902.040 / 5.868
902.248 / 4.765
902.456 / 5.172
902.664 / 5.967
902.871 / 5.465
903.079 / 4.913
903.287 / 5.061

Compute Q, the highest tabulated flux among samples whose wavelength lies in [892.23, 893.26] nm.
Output 6.583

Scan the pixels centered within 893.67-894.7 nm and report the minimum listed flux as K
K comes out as 5.461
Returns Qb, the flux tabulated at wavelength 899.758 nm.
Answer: 6.362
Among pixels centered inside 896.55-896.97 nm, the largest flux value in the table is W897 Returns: 5.299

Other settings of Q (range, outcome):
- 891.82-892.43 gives 7.518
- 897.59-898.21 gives 5.7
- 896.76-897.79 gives 6.363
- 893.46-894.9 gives 7.098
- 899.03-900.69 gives 6.362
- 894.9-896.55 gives 7.297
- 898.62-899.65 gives 5.775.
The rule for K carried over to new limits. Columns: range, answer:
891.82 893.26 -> 2.416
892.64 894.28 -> 5.613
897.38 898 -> 5.663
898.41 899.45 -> 4.123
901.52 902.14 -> 5.274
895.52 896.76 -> 4.654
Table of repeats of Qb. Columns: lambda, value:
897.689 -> 5.663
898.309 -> 6.065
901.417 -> 5.46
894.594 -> 6.492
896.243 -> 6.821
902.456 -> 5.172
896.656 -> 5.127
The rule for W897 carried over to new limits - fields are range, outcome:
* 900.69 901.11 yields 6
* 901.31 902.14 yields 5.868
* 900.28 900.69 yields 5.773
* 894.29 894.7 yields 6.492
